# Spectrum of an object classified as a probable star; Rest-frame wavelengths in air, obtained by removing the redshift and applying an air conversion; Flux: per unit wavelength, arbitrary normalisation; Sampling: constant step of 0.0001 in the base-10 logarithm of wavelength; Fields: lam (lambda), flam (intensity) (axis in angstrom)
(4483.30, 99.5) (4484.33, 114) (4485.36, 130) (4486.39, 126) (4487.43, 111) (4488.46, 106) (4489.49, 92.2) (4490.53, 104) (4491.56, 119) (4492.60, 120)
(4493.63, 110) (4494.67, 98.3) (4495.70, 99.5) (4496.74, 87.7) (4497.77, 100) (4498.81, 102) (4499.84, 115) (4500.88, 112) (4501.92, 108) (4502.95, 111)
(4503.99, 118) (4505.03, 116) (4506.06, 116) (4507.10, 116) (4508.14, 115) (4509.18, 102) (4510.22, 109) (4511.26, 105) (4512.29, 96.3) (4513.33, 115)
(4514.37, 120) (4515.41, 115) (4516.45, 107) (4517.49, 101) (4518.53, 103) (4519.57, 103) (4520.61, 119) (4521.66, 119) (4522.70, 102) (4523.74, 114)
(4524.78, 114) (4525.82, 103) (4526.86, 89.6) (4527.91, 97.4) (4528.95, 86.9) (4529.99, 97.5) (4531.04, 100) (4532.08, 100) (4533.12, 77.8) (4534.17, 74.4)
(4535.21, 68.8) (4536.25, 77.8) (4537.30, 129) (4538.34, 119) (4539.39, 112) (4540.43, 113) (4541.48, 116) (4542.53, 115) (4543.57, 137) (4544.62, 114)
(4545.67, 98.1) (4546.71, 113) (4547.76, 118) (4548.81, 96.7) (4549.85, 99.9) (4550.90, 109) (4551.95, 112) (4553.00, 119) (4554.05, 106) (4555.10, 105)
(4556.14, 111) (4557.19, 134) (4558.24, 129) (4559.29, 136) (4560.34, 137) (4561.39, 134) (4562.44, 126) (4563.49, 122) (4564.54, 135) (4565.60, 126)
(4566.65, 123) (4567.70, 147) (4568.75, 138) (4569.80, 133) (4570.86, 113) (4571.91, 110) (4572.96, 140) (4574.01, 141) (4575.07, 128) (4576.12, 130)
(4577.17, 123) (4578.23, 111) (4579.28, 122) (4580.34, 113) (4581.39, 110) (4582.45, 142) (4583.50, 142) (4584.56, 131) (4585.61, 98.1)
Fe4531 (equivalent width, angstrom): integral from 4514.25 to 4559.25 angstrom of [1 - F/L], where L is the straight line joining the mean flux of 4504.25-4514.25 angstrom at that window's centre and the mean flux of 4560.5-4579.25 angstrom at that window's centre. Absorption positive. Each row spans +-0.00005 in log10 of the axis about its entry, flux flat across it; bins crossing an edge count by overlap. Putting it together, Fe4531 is 4.4 angstrom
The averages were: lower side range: 111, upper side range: 128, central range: 107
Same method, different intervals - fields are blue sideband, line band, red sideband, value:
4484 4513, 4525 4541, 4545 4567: 2.5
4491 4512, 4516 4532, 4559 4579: 1.6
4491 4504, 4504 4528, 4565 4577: 0.8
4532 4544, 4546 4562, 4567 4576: -0.1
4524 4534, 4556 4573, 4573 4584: -1.6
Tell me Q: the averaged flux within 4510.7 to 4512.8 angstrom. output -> 101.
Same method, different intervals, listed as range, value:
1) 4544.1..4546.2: 106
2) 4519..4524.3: 111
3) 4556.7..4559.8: 133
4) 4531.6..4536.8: 79.8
